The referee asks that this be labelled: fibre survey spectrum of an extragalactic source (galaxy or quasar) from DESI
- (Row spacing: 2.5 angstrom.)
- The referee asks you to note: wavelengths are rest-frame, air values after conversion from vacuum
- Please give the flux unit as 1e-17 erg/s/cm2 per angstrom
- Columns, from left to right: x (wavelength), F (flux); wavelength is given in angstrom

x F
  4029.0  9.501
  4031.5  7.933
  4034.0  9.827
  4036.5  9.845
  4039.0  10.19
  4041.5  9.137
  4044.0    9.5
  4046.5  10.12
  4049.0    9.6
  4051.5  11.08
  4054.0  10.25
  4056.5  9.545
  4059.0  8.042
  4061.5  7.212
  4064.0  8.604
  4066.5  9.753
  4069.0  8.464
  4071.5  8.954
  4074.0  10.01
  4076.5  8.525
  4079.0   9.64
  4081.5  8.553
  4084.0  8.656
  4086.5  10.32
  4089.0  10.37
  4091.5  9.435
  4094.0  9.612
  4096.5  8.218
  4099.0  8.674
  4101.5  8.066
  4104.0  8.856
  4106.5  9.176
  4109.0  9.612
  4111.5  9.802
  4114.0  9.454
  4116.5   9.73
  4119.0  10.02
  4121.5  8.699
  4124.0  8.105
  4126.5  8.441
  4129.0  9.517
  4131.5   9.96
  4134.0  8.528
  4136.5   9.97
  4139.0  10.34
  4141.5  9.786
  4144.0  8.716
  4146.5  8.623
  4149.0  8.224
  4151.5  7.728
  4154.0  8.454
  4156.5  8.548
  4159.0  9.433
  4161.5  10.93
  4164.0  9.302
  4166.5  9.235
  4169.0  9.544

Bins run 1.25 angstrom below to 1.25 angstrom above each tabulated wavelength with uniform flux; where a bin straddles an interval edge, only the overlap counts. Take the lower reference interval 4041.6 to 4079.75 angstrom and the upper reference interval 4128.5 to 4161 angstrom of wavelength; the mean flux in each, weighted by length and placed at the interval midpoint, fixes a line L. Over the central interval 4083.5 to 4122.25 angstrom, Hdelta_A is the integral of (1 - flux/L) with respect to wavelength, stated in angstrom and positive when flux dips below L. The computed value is -0.5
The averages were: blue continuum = 9.28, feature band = 9.31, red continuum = 9.1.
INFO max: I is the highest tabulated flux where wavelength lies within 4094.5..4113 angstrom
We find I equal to 9.802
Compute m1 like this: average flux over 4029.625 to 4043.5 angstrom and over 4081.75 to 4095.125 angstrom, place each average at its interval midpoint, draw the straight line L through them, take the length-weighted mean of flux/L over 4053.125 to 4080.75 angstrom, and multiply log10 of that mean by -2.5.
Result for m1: 0.06 mag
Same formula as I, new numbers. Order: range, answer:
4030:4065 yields 11.08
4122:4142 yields 10.34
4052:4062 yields 10.25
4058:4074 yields 10.01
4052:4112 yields 10.37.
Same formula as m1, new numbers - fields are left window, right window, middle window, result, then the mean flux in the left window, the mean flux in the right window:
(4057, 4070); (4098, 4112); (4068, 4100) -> -0.06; 8.48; 9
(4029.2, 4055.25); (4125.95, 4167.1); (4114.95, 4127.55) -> 0.03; 9.74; 9.17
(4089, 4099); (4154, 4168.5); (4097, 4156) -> 0.03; 9.2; 9.4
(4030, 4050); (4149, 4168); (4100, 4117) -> 0.00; 9.52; 9.04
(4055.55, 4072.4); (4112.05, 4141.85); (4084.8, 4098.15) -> -0.07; 8.63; 9.38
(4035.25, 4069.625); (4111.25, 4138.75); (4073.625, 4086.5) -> 0.03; 9.4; 9.31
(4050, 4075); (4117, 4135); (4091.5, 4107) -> 0.04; 9.19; 9.07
